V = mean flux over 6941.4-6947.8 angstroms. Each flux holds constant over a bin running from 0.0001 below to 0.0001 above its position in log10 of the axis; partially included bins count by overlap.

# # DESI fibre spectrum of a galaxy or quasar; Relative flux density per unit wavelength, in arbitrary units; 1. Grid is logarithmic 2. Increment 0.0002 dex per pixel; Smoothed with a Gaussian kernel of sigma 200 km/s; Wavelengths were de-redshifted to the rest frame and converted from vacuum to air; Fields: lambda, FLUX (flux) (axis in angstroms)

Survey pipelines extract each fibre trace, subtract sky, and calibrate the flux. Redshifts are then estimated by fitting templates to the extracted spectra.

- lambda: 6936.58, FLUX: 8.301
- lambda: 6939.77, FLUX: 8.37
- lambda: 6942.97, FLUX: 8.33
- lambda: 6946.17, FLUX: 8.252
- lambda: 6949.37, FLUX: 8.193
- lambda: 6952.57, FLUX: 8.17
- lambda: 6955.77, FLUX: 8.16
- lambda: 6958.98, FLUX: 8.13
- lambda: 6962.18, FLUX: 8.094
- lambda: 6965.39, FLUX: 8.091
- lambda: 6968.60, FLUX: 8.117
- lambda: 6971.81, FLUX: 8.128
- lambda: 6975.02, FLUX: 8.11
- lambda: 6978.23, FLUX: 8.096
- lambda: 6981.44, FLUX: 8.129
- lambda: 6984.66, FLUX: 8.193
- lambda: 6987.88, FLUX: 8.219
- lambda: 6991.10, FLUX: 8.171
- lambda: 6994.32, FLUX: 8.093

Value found 8.29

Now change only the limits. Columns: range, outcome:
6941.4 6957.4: 8.22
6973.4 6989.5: 8.15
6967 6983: 8.12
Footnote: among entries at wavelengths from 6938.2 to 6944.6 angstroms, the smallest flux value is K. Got 8.33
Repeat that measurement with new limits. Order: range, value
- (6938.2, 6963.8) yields 8.094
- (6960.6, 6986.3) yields 8.091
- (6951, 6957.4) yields 8.16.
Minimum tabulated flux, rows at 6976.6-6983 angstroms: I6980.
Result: 8.096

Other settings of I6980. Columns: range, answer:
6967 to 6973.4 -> 8.117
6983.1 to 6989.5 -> 8.193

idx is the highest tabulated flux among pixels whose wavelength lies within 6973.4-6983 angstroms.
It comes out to 8.129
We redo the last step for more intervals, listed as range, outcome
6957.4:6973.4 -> 8.13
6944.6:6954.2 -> 8.252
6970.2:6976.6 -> 8.128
